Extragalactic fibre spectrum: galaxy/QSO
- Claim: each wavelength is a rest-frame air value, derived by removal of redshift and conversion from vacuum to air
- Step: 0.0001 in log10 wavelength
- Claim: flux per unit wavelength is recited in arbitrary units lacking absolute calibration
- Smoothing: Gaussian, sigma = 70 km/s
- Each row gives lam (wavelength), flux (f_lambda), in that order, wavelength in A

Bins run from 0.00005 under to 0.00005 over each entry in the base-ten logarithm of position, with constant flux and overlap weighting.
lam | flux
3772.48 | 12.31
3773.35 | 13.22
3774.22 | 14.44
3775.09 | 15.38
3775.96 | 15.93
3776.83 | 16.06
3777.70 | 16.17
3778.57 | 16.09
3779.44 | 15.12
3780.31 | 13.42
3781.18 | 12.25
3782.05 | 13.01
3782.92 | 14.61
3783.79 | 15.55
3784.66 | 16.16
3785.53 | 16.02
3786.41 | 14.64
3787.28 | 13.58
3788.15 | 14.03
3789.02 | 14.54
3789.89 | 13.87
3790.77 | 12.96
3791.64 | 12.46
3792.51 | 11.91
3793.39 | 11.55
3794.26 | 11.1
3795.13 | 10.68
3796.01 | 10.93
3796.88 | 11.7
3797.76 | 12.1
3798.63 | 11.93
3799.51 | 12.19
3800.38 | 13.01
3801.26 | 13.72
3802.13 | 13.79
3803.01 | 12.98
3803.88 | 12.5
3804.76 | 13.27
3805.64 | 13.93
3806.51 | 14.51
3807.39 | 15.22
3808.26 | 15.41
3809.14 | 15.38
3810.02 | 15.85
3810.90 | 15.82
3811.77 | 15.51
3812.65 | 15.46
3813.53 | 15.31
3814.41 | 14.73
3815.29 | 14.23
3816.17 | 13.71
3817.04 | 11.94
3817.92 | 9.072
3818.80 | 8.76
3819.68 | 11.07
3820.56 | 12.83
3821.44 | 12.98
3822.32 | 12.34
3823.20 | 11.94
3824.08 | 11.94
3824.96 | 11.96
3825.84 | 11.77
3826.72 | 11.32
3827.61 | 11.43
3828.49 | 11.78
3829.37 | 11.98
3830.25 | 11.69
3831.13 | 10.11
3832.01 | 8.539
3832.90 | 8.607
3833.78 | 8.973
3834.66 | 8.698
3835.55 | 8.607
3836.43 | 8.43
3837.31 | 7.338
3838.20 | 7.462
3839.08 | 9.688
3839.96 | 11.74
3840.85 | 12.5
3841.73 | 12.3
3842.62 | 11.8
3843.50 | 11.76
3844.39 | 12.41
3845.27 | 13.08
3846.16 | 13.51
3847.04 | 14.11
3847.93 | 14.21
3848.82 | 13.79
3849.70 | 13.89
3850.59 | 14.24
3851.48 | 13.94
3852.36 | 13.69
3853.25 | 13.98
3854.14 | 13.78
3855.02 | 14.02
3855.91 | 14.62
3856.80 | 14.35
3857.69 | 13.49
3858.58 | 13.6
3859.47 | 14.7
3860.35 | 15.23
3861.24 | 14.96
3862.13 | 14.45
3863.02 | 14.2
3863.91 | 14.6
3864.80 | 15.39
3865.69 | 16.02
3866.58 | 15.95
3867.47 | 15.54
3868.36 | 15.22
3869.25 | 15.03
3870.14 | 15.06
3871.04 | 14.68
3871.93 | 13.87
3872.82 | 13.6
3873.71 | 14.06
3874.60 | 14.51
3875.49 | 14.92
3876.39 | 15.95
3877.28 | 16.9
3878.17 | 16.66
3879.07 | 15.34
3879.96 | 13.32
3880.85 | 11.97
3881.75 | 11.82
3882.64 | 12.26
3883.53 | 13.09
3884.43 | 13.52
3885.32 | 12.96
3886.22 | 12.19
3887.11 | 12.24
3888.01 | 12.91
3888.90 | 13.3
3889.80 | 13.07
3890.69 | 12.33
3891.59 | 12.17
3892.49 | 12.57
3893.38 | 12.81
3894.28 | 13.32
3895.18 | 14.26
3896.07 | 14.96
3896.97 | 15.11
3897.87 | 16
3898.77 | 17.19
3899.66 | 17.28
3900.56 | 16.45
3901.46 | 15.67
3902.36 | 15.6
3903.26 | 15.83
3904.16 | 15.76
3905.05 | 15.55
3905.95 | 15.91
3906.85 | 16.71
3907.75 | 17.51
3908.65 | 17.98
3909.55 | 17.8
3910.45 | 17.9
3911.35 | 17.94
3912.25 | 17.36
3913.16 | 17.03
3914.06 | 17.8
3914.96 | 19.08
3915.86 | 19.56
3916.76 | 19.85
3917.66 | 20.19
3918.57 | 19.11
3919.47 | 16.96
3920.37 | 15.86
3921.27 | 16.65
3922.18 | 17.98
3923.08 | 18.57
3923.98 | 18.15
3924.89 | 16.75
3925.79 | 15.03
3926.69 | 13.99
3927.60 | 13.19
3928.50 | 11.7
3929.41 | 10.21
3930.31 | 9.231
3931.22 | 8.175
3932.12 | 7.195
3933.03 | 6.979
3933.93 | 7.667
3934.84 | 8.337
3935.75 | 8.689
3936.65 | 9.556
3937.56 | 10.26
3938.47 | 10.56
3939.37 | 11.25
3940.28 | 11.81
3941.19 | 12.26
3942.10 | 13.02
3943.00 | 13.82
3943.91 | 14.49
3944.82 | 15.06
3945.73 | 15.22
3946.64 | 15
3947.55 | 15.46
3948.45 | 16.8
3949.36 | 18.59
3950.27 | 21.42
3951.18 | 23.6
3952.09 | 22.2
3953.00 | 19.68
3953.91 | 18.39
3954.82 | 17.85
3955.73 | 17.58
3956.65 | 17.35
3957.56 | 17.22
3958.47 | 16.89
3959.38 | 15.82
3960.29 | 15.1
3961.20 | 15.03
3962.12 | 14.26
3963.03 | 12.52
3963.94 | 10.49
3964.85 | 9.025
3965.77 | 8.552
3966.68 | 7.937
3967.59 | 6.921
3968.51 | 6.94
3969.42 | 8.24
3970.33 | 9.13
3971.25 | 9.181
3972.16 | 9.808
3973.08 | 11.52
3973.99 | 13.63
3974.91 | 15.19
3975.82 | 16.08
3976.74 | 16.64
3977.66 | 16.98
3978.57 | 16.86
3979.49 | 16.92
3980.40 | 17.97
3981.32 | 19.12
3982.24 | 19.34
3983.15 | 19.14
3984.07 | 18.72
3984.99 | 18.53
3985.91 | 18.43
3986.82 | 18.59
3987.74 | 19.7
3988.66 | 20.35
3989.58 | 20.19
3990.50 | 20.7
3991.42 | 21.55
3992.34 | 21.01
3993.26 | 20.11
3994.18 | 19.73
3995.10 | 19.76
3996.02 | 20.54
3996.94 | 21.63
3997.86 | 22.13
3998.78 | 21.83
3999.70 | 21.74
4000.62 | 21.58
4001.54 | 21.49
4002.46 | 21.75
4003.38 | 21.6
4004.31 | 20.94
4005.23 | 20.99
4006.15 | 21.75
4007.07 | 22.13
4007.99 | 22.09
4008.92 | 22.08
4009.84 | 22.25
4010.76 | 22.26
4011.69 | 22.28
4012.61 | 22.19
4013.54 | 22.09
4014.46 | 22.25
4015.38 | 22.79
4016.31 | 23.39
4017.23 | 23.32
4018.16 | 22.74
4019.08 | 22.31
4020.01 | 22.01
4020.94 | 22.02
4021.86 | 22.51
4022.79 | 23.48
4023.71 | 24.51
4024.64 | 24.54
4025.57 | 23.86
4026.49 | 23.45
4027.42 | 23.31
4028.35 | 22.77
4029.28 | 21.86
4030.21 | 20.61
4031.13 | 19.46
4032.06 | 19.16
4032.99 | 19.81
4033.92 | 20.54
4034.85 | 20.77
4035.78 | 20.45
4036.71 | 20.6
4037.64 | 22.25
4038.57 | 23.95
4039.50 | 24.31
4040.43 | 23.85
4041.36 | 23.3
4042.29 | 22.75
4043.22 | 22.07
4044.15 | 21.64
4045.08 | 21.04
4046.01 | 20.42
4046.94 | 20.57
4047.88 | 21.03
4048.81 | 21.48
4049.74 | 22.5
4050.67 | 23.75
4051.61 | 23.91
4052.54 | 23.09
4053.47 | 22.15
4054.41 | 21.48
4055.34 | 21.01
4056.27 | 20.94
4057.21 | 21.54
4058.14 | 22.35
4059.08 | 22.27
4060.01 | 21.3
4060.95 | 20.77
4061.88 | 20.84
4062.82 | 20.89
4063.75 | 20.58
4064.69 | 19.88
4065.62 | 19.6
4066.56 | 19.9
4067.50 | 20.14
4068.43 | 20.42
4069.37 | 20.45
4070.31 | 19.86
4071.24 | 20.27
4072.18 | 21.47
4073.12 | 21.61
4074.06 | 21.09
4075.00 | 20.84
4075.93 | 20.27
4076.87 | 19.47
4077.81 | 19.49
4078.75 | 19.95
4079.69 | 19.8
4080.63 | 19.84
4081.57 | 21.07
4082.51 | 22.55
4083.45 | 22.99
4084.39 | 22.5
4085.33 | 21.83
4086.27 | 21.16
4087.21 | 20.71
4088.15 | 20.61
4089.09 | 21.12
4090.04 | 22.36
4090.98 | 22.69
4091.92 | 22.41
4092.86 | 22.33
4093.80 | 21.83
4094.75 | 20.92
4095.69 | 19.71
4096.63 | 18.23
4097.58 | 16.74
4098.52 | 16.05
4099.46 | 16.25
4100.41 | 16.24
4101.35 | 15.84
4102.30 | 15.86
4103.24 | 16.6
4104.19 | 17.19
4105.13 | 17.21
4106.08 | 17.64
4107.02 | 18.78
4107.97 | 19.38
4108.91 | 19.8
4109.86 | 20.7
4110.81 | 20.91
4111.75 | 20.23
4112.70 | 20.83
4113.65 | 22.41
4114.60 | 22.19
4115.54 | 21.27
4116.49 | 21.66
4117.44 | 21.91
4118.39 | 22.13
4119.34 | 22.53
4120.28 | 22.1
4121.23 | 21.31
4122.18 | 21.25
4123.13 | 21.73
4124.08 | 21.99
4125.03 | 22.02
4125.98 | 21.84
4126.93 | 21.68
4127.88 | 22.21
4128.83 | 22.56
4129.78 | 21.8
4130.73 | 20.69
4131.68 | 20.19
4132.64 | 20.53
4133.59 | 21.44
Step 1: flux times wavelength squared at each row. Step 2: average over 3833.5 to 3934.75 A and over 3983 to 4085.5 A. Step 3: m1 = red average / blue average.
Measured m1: 1.63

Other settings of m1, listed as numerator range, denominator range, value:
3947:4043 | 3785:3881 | 1.59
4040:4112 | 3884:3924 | 1.40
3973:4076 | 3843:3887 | 1.61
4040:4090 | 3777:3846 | 1.93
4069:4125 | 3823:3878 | 1.77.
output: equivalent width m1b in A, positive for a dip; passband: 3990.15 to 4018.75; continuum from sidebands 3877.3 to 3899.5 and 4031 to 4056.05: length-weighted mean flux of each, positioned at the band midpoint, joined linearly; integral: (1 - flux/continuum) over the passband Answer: -2.9 A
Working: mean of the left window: 13.7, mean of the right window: 21.8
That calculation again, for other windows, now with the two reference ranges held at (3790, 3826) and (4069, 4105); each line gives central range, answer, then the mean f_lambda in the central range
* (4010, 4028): -4.6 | 22.9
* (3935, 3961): 1.7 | 15.5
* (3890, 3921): -1.9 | 16.4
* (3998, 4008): -2.1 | 21.6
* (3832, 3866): 3.4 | 12.6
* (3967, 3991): 2.4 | 15.5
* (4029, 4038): -0.9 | 20.5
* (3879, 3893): 2.0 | 12.8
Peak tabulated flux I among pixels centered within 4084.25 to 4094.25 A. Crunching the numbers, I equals 22.69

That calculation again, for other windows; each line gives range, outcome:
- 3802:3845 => 15.85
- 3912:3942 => 20.19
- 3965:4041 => 24.54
